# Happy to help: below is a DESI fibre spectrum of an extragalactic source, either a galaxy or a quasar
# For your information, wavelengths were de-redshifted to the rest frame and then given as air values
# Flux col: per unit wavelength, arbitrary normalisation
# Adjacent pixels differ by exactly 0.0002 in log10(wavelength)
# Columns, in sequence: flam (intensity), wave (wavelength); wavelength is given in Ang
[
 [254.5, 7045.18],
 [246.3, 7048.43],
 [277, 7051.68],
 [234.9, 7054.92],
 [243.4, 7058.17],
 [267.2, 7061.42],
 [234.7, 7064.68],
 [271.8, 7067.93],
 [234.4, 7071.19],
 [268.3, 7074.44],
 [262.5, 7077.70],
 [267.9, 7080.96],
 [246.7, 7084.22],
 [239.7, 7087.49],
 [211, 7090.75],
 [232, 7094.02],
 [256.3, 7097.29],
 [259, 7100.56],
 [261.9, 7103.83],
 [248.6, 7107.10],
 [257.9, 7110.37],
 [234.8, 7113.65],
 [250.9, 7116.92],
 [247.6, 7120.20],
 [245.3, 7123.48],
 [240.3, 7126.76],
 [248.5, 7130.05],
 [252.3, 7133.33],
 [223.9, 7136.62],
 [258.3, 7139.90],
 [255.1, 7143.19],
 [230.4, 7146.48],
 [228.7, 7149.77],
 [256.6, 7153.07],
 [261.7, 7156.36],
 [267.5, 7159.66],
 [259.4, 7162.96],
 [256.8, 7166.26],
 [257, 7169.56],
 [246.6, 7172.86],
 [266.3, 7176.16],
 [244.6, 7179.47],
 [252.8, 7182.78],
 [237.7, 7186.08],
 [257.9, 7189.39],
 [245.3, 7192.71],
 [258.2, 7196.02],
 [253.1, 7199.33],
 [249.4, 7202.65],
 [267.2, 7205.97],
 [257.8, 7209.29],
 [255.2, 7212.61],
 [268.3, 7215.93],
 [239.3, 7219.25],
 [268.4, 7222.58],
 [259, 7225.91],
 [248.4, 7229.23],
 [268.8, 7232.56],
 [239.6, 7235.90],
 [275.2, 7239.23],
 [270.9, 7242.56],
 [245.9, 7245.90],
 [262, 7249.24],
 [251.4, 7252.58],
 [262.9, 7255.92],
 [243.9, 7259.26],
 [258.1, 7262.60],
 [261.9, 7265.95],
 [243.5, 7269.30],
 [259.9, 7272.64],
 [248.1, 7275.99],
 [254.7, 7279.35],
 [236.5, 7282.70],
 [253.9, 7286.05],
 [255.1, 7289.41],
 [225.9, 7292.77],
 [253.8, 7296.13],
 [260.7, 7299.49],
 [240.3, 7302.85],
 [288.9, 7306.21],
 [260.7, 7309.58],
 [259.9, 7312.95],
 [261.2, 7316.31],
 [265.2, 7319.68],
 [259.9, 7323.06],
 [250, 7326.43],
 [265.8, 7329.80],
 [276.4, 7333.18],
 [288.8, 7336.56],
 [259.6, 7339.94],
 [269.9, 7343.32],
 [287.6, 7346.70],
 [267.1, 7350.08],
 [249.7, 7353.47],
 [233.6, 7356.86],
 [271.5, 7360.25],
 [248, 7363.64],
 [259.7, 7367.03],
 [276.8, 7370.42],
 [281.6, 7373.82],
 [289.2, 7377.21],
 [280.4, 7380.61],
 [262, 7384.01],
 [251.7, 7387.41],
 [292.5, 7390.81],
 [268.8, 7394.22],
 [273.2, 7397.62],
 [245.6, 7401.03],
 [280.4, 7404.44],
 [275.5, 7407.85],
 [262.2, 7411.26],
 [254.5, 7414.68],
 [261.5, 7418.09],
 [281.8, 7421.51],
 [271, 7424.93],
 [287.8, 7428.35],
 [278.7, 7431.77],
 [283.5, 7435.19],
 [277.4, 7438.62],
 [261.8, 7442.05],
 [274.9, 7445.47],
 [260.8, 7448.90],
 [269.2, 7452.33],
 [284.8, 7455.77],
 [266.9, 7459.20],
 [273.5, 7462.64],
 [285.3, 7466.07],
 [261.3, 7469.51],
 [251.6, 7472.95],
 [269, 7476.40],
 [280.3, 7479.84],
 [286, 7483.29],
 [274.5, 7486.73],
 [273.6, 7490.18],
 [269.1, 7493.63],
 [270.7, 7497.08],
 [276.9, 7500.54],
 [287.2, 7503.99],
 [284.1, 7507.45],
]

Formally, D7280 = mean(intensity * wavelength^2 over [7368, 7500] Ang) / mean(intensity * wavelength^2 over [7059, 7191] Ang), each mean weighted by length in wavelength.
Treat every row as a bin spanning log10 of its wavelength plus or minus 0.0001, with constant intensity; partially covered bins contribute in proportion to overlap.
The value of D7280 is 1.2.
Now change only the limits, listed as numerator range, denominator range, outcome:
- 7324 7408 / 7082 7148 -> 1.17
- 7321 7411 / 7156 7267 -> 1.09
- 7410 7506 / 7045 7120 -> 1.21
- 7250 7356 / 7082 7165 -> 1.10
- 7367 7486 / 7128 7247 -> 1.15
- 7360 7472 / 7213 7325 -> 1.10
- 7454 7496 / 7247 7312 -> 1.13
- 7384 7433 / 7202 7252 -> 1.10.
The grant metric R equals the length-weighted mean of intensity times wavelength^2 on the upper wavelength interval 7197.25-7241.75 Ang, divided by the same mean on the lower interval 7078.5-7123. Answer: 1.1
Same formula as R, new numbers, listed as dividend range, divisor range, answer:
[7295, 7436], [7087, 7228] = 1.13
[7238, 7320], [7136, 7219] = 1.04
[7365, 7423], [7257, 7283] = 1.11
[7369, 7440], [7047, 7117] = 1.19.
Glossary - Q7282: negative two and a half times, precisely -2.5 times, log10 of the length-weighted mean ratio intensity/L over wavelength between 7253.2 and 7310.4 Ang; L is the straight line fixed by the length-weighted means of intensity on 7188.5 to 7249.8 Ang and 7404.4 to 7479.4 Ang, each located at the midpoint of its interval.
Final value 0.033 mag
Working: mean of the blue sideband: 257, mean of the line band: 253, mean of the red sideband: 271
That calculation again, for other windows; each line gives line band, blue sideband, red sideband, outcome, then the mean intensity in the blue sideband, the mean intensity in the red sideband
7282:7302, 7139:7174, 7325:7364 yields 0.06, 252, 265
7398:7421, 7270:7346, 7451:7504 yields 0.01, 259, 273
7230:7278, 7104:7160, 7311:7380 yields 0.01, 247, 266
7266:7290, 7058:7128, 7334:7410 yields 0.05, 249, 269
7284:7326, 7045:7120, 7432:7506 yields 0.03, 250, 273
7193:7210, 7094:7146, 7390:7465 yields -0.01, 248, 272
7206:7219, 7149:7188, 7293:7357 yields -0.01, 254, 263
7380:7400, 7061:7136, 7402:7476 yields -0.01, 249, 271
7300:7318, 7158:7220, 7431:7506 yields 0.00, 255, 273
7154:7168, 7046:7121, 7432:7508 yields -0.03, 250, 274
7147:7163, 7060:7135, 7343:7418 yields 0.00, 249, 267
